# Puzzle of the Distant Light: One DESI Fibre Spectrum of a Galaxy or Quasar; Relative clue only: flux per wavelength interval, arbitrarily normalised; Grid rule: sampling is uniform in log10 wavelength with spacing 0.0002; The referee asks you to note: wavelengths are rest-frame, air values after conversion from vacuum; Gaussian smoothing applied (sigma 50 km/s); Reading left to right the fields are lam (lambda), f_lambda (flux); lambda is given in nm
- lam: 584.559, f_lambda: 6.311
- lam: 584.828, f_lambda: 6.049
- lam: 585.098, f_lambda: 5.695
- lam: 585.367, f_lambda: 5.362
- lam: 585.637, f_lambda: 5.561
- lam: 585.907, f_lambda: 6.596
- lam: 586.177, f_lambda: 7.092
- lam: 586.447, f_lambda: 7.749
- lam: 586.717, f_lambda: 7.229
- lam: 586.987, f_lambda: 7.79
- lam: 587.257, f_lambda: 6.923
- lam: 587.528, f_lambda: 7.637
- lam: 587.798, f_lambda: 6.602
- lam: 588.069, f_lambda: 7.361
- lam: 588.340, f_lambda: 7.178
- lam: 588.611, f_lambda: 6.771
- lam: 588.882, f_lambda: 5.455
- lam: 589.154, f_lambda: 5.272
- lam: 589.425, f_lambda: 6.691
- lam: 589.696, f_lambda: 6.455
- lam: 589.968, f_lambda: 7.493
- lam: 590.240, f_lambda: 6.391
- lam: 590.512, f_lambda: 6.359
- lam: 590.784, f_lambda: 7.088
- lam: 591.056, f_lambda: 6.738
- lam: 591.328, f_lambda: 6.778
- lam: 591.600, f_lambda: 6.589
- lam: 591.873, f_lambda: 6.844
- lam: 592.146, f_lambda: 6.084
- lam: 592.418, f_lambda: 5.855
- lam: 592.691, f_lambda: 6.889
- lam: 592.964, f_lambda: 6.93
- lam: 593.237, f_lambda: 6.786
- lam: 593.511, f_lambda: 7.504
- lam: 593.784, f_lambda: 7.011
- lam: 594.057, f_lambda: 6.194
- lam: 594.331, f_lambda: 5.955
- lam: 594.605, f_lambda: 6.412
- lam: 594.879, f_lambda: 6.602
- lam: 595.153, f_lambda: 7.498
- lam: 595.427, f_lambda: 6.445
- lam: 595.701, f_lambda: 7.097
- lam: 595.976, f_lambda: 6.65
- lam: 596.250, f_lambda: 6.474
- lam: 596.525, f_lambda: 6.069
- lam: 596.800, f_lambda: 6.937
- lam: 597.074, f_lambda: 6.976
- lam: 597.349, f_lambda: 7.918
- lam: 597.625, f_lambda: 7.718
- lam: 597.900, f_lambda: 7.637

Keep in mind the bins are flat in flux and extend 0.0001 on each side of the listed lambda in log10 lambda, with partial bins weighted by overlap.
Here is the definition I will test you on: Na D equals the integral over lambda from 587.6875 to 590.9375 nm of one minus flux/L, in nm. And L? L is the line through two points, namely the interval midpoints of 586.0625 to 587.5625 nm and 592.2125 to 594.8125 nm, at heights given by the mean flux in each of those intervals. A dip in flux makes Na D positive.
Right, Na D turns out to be 0.230 nm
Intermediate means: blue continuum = 7.39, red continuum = 6.6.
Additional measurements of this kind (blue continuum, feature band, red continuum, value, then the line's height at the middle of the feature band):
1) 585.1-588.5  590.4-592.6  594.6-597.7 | 0.11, 6.89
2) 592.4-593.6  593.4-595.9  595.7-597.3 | 0.02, 6.8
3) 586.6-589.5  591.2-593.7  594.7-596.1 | 0.05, 6.83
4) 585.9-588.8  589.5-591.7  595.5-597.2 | 0.08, 7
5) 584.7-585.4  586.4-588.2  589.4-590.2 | -0.30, 6.27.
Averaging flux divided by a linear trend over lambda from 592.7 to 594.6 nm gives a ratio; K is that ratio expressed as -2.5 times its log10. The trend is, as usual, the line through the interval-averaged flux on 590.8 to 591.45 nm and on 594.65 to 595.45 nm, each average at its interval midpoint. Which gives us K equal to 0.02 mag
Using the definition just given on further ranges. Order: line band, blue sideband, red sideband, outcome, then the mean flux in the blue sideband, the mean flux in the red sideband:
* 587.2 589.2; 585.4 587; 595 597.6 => 0.03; 6.84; 6.93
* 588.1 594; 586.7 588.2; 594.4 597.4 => 0.07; 7.26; 6.78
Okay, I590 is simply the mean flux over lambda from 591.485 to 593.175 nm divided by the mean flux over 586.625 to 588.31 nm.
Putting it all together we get 0.90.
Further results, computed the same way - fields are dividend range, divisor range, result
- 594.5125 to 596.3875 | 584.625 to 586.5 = 1.08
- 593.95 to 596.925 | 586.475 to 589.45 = 0.96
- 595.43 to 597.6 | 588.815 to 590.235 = 1.09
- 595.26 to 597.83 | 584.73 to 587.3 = 1.05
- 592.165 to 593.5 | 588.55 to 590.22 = 1.05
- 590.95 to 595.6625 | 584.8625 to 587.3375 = 1.00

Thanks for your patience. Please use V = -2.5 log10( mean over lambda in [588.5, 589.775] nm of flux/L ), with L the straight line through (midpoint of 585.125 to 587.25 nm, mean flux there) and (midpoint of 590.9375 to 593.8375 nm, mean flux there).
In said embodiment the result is 0.105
